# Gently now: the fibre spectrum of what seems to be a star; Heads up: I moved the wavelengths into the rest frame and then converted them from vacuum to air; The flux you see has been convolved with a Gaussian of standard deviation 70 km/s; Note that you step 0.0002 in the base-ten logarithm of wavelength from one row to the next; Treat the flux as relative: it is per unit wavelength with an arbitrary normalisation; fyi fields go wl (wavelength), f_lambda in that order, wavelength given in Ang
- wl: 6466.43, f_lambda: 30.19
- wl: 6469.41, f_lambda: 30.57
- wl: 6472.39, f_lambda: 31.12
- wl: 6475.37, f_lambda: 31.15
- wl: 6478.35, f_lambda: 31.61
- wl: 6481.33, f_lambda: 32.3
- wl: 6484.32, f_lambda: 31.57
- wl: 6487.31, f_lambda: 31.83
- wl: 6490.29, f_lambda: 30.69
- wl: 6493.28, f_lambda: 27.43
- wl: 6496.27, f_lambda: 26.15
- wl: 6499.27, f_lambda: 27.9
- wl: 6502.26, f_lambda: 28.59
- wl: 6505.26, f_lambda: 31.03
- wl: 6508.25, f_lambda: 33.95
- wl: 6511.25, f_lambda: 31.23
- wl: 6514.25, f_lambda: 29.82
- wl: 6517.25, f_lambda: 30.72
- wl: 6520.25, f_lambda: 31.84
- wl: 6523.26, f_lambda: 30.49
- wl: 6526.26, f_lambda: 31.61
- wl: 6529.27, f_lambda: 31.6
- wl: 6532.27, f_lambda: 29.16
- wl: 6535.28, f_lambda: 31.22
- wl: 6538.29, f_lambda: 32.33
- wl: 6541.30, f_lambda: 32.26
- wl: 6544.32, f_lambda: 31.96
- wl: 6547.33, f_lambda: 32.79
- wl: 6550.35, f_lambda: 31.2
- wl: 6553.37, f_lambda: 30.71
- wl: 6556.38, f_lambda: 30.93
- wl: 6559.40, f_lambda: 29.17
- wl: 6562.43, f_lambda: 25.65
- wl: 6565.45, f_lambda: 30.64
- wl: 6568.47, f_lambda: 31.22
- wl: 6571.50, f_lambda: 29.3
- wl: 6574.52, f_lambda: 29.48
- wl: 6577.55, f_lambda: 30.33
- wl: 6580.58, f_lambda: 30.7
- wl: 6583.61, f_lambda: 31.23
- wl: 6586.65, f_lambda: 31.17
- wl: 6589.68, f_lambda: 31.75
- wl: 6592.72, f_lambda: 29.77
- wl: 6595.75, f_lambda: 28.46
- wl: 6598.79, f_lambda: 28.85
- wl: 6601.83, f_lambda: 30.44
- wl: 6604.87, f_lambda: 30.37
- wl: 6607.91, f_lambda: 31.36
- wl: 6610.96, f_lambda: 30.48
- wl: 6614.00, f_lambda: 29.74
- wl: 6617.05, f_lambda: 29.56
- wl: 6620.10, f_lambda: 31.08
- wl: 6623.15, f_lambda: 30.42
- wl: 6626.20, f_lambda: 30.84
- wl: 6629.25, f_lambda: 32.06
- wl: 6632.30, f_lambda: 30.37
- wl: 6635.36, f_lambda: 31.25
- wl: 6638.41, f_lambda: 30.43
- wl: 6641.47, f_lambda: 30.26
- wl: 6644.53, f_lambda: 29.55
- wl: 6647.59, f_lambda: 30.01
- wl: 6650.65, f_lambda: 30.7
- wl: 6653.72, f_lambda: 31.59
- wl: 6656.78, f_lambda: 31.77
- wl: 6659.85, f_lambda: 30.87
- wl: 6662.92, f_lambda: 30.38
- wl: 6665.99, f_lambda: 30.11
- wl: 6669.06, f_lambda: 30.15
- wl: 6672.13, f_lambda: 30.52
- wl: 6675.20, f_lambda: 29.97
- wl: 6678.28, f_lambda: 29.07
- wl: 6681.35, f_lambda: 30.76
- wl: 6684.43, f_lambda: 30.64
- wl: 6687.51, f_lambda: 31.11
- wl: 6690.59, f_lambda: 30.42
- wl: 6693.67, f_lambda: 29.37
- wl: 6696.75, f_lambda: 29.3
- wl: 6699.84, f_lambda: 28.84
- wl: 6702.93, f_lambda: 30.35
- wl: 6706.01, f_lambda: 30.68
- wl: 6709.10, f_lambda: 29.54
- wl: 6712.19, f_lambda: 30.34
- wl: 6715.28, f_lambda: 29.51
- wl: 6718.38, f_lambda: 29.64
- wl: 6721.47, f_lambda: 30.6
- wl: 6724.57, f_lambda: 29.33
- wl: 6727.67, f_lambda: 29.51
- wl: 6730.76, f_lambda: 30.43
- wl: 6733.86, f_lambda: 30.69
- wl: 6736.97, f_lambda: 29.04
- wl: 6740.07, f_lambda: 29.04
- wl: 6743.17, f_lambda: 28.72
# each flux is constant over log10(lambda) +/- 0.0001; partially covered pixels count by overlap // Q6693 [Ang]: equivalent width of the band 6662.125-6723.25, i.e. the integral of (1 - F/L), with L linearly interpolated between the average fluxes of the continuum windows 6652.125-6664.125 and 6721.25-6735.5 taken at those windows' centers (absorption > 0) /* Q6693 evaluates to 1.1 Ang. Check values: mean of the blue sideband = 31.2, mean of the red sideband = 30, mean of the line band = 30.1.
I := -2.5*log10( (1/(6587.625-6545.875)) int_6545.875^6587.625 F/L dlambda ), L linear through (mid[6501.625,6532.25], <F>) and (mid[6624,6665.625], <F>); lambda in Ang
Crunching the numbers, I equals 0.02 mag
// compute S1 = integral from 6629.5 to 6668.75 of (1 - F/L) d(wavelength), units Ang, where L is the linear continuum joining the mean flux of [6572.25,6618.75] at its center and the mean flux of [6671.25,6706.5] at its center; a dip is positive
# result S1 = -0.7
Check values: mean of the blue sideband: 30.2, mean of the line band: 30.6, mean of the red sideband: 30.1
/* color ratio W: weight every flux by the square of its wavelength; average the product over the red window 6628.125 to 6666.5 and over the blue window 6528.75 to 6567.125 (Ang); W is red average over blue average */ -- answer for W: 1.0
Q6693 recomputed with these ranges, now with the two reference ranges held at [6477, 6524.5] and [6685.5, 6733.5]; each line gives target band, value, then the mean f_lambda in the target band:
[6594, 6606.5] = 0.27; 29.6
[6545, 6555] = -0.42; 31.6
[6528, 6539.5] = -0.25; 31.1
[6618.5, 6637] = -0.52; 31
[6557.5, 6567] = 0.53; 28.6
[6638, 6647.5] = 0.03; 30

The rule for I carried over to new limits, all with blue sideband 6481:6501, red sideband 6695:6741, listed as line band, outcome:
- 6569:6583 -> -0.02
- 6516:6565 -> -0.05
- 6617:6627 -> -0.03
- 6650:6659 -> -0.06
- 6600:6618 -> -0.02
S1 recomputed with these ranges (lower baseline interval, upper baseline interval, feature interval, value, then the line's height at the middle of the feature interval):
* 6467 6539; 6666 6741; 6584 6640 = -0.4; 30.3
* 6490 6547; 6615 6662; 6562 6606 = 0.8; 30.6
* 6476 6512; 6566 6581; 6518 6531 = -0.4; 30.3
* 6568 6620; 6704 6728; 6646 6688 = -0.7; 30.1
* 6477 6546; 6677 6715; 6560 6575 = 0.6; 30.5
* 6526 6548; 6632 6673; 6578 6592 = 0.0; 31.2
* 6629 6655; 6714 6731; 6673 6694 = 0.0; 30.2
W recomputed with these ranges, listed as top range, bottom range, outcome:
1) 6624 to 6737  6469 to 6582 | 1.04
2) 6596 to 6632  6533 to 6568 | 1.01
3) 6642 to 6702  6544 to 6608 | 1.03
